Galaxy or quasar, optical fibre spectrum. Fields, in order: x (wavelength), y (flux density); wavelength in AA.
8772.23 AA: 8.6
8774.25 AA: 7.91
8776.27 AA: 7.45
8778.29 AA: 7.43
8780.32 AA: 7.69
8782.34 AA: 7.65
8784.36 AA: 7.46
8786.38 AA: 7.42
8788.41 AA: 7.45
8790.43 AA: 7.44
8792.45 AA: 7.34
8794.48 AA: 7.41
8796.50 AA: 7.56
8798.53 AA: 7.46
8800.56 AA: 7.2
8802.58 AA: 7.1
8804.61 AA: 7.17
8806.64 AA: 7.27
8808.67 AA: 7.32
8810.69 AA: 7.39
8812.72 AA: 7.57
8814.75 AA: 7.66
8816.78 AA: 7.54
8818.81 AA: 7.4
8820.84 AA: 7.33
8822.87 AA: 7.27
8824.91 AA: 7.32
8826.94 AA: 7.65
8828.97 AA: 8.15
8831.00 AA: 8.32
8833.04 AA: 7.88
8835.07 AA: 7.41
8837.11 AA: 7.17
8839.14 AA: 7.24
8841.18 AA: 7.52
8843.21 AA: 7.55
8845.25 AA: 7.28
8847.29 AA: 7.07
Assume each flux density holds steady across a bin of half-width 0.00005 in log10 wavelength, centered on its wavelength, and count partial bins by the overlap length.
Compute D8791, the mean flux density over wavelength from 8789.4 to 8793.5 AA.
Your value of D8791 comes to 7.4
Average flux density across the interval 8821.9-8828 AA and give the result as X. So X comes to 7.42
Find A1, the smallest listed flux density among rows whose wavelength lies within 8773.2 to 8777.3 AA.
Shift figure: 7.45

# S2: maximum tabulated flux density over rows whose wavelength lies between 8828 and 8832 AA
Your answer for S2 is 8.32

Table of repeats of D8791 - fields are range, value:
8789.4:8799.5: 7.44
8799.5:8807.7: 7.18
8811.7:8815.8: 7.61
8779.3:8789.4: 7.53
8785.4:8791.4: 7.43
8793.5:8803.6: 7.35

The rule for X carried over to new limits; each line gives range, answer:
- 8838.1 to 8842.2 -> 7.39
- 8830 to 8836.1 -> 7.86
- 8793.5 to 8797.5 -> 7.5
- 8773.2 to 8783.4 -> 7.63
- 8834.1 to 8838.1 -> 7.28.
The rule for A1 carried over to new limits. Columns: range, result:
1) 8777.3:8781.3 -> 7.43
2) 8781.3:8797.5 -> 7.34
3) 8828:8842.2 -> 7.17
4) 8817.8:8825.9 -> 7.27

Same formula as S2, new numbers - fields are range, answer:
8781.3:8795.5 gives 7.65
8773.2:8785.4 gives 7.91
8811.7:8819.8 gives 7.66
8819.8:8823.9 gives 7.33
